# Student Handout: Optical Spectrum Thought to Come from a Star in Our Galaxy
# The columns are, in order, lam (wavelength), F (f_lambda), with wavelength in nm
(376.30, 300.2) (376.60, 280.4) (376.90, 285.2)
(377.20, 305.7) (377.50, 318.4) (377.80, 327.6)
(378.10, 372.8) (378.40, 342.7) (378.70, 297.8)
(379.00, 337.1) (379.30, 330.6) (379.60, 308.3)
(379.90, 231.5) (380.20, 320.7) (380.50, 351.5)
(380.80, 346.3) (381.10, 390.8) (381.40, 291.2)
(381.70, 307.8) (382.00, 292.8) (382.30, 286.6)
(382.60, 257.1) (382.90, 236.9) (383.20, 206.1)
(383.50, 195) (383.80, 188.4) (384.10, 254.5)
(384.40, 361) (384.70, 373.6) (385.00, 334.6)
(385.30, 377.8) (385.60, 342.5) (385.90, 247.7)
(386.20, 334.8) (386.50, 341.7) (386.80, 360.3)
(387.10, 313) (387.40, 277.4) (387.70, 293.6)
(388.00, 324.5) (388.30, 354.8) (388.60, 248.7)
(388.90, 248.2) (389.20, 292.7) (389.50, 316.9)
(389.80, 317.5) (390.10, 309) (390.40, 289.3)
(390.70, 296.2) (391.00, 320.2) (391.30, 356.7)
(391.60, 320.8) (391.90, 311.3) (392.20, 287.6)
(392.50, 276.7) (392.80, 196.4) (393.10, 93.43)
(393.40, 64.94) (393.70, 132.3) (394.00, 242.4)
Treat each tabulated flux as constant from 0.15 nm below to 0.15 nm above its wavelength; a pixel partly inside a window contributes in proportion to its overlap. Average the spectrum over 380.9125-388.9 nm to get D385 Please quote 299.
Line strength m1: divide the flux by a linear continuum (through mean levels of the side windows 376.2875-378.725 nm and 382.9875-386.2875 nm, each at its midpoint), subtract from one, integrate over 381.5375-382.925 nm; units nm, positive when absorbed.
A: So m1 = 0.09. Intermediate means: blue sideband 316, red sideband 291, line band 280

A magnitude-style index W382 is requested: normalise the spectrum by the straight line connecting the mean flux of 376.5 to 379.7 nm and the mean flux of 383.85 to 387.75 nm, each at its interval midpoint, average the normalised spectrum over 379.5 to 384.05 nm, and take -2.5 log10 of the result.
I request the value 0.15 mag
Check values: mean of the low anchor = 320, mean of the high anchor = 321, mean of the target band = 280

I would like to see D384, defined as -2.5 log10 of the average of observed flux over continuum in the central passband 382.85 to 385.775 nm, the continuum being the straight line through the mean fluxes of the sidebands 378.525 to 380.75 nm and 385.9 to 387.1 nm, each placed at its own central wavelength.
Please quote 0.13 mag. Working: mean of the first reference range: 313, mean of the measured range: 288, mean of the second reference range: 329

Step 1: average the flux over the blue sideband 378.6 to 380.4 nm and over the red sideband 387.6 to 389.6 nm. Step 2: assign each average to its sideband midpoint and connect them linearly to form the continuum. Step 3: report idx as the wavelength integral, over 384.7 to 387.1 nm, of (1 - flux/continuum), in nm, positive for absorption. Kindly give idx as -0.29 nm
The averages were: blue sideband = 306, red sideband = 297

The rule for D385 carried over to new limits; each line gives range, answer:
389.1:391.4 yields 312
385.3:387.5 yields 322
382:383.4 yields 250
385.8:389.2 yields 304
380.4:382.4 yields 324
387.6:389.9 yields 299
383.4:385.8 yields 305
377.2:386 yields 305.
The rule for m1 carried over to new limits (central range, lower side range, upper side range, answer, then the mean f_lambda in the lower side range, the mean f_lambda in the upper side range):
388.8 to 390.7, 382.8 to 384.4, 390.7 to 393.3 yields -0.29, 229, 268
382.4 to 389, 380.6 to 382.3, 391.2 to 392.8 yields 0.39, 323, 298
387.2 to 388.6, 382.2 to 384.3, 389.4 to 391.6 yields -0.10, 234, 315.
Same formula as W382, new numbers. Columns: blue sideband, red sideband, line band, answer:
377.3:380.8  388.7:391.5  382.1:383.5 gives 0.29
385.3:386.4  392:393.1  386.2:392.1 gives -0.13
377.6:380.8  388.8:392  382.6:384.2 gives 0.40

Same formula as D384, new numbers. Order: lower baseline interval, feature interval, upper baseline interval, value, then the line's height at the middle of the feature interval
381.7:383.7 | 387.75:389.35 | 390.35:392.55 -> -0.017 mag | 289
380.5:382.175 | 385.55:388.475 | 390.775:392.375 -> 0.015 mag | 322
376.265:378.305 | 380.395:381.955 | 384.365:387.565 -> -0.039 mag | 322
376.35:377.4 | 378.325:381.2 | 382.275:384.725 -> -0.174 mag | 276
